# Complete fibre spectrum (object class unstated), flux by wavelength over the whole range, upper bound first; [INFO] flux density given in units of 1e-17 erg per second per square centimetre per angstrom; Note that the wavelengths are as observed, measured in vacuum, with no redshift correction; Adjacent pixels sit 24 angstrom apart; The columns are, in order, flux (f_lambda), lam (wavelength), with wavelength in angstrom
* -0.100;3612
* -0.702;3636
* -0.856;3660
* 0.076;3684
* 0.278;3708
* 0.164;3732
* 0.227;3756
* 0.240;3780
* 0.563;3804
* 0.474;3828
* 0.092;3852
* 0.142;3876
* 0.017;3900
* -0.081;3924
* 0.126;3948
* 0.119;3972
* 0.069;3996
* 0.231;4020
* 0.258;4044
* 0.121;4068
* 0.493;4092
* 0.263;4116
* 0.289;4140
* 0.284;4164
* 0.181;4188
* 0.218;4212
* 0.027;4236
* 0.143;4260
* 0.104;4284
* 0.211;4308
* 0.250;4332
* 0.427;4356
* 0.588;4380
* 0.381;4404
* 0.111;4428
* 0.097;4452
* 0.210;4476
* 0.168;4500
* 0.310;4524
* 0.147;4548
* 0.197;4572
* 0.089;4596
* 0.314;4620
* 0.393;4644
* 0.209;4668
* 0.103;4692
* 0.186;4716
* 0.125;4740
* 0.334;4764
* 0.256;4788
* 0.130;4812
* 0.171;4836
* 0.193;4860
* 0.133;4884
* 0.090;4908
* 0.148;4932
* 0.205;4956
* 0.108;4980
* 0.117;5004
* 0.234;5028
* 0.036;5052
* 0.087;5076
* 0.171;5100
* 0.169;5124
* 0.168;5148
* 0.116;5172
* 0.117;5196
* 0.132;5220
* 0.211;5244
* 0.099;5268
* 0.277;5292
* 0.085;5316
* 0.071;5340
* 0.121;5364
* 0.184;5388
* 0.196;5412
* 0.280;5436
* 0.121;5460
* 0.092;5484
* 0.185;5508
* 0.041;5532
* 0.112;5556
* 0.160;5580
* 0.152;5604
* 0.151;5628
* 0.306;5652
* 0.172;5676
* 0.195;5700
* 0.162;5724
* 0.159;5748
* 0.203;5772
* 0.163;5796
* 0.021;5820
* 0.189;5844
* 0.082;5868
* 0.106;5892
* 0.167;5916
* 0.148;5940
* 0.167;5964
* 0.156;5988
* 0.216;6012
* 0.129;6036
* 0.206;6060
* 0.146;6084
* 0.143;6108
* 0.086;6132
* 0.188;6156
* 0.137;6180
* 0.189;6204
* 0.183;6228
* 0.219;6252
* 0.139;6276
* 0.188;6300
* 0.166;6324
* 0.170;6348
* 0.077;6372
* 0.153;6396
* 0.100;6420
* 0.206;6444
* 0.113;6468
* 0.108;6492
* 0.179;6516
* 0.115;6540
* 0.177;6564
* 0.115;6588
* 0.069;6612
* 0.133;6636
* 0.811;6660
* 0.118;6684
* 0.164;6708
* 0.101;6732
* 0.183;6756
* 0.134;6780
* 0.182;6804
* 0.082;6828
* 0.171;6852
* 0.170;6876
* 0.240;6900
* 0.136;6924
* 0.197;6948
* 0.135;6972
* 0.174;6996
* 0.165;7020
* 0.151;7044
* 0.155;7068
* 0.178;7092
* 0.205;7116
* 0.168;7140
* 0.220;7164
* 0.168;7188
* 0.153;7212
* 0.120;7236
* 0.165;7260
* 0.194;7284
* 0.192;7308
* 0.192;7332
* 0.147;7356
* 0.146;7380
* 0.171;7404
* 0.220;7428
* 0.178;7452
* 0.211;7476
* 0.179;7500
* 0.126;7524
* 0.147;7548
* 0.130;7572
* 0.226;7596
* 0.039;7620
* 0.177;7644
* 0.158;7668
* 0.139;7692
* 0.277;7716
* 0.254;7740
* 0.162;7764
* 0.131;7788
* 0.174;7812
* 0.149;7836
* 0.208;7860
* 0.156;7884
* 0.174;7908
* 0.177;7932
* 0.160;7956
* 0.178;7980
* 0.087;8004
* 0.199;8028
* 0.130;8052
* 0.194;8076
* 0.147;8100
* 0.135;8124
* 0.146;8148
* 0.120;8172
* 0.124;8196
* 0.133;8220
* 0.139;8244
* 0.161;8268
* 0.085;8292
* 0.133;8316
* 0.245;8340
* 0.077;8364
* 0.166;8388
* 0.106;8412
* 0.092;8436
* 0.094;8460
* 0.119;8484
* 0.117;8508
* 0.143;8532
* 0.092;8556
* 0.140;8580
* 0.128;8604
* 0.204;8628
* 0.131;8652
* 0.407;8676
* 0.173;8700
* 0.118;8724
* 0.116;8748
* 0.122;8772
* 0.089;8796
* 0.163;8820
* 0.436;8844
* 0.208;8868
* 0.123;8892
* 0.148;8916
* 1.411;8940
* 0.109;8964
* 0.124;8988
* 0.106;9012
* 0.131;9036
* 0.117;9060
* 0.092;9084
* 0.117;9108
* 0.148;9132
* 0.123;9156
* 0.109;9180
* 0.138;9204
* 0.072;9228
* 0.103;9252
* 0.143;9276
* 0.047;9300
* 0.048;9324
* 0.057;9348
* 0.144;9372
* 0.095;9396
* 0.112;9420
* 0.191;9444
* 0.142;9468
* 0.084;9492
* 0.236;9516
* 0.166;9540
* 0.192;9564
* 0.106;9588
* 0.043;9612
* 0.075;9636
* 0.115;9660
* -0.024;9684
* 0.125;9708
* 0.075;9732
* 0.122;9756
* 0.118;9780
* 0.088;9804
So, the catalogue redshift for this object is 0.785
